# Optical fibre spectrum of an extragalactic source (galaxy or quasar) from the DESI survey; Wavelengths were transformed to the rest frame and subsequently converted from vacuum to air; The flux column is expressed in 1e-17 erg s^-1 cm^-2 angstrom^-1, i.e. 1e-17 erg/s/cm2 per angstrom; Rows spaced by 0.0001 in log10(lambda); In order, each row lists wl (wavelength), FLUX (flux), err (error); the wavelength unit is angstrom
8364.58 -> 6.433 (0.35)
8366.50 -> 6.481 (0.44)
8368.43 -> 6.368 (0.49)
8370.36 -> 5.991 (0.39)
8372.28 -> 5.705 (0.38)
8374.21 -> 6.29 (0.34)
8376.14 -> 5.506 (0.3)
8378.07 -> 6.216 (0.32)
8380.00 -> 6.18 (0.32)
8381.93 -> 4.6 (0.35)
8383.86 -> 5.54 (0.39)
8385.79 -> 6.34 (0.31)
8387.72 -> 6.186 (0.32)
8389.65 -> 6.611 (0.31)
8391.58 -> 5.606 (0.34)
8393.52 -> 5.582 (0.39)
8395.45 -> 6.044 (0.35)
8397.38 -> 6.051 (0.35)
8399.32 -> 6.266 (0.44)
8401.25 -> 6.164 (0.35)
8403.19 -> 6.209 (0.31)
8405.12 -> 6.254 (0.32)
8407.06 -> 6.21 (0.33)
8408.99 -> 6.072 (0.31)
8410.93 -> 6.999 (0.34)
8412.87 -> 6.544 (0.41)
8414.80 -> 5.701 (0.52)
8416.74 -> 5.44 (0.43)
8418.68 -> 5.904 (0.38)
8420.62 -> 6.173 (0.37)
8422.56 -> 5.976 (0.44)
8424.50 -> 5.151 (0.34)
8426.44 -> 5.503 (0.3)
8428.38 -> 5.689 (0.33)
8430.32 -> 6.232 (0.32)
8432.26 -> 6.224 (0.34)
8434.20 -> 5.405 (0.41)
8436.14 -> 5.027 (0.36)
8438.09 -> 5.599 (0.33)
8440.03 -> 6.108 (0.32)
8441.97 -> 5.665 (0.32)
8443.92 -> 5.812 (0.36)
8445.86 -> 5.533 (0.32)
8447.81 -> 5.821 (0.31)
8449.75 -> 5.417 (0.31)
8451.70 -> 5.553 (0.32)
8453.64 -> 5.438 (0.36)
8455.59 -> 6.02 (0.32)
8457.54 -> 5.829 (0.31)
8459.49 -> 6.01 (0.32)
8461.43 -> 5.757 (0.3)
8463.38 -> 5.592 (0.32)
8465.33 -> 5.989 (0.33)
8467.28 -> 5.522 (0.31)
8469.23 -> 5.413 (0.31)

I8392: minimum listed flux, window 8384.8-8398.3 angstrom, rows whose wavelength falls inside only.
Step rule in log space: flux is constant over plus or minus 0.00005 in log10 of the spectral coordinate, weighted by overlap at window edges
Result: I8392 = 5.582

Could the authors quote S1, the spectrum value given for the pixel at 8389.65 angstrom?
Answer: 6.611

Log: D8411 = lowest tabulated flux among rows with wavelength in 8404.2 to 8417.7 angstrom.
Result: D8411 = 5.44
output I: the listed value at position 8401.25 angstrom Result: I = 6.164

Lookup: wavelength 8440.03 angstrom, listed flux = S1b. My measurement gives 6.108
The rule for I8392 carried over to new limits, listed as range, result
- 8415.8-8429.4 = 5.151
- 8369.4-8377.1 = 5.506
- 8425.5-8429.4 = 5.503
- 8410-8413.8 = 6.544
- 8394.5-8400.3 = 6.044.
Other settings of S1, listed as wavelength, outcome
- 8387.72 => 6.186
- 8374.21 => 6.29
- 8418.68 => 5.904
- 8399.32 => 6.266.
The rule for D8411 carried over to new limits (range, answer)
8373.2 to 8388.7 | 4.6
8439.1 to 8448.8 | 5.533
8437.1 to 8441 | 5.599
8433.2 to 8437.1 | 5.027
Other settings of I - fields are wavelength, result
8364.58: 6.433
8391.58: 5.606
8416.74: 5.44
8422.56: 5.976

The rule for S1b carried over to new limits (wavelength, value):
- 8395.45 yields 6.044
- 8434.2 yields 5.405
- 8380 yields 6.18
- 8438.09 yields 5.599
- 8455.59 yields 6.02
